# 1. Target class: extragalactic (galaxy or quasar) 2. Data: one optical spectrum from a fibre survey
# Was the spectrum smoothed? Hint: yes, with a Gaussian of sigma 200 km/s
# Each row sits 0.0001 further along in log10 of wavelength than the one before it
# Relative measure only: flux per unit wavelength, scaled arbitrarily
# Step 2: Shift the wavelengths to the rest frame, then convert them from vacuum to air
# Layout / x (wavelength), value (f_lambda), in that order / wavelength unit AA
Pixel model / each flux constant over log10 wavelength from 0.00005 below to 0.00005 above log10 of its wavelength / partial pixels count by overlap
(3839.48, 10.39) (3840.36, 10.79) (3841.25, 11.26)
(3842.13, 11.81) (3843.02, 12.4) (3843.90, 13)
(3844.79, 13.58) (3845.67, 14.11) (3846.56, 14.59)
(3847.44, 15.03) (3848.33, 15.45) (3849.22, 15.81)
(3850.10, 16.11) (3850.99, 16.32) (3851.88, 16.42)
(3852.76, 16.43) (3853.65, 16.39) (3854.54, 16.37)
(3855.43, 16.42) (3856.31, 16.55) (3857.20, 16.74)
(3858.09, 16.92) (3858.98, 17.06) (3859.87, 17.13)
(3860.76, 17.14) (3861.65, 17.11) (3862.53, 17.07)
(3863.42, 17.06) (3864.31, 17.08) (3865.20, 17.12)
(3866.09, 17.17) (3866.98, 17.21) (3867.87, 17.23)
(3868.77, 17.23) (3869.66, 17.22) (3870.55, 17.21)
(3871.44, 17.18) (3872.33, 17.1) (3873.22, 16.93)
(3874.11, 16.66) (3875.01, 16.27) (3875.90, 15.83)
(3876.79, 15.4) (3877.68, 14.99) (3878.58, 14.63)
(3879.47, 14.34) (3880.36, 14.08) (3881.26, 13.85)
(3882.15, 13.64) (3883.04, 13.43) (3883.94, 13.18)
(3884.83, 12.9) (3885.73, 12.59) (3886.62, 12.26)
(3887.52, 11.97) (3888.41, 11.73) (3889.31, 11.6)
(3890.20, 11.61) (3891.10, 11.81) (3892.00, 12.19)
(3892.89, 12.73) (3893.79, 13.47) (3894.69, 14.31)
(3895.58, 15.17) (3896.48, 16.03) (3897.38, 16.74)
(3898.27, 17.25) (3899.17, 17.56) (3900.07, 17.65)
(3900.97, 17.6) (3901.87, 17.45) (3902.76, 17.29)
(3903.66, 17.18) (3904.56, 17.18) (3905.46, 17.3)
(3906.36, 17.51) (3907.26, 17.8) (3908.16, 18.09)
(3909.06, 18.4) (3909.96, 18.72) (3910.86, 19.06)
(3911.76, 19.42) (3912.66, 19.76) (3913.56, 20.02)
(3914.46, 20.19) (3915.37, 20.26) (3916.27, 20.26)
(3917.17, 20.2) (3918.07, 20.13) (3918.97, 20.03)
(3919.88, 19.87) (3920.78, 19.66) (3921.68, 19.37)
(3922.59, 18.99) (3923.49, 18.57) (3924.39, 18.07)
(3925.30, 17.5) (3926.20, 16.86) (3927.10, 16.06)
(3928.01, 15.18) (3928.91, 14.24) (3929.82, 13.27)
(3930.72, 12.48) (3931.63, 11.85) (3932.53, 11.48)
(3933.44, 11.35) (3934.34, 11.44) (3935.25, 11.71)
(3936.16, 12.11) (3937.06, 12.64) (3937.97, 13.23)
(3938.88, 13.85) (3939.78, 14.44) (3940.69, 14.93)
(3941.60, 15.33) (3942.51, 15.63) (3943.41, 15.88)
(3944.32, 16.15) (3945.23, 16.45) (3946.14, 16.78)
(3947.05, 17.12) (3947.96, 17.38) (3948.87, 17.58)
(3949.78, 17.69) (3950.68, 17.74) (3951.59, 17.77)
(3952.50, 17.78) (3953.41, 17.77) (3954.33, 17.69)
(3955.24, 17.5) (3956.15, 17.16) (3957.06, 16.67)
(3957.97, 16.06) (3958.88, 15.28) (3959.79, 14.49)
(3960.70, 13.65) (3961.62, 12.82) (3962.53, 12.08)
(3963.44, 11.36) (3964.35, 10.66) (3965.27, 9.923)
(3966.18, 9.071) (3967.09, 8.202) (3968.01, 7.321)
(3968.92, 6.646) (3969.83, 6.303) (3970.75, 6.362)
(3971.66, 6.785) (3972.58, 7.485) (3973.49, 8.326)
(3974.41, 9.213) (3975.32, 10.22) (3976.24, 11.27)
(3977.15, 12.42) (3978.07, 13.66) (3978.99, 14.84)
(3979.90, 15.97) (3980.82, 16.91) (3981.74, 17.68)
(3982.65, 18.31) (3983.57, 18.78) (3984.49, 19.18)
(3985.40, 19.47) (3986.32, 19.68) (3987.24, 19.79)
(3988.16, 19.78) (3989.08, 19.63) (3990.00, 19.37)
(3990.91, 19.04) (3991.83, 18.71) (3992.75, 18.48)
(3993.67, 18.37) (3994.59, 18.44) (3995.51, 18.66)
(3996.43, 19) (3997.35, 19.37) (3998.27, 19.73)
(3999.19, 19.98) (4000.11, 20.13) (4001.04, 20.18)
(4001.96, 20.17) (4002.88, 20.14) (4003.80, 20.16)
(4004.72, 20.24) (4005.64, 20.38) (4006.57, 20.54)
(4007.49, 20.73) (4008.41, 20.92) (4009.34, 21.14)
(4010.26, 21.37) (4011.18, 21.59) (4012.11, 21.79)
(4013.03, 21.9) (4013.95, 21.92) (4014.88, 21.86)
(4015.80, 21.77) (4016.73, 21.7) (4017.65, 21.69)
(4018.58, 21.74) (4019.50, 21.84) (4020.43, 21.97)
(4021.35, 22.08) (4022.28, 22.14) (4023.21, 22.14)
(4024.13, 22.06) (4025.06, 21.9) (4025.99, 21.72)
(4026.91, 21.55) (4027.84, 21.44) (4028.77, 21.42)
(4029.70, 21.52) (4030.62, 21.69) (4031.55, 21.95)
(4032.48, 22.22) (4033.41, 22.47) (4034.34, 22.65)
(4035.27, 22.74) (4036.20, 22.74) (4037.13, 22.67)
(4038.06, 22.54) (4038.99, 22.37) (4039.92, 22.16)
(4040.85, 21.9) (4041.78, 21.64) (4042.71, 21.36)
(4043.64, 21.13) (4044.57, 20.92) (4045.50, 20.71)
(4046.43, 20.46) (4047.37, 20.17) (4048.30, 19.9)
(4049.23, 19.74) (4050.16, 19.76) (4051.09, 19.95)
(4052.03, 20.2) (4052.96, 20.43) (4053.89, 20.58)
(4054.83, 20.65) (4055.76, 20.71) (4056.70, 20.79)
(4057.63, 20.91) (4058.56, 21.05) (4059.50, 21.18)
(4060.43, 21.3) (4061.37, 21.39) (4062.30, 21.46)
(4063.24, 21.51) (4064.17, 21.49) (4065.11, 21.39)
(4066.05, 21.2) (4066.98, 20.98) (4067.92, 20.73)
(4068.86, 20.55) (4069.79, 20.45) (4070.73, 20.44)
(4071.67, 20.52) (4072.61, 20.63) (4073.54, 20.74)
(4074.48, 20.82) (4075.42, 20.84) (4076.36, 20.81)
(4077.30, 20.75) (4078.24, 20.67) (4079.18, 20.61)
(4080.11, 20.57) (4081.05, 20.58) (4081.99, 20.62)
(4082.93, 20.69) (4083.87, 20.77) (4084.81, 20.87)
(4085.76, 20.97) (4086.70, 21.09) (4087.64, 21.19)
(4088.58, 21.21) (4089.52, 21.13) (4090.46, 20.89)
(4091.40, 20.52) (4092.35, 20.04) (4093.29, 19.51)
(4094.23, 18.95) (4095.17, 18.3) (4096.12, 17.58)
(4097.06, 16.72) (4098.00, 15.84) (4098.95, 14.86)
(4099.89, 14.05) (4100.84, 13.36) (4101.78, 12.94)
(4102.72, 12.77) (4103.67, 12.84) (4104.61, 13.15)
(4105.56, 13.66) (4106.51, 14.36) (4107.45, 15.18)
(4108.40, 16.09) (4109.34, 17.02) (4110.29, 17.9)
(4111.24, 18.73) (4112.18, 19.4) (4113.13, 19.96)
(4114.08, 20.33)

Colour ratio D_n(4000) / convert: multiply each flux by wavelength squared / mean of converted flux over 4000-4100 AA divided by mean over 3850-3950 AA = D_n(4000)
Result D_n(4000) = 1.40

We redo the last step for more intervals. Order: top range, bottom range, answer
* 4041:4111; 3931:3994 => 1.42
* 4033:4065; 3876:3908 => 1.55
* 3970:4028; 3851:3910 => 1.25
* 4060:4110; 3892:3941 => 1.25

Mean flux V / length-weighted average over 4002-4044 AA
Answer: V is 21.7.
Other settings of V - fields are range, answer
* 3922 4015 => 16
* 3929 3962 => 15.1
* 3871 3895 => 13.9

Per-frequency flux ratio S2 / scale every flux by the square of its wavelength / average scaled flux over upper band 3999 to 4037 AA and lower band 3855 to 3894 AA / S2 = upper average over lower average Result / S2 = 1.52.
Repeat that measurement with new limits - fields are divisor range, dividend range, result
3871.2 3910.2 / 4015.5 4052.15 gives 1.52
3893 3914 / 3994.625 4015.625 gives 1.24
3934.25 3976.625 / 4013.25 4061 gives 1.68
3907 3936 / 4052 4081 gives 1.31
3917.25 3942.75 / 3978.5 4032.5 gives 1.37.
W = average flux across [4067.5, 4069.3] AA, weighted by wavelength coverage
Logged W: 20.6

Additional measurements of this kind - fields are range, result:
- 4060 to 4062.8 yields 21.4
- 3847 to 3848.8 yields 15.2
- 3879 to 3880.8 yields 14.3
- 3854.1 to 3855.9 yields 16.4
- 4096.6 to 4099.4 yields 15.8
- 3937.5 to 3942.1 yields 14.3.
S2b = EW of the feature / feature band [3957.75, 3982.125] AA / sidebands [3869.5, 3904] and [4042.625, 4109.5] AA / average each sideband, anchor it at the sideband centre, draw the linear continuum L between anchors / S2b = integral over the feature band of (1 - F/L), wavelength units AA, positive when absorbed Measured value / 8.1 AA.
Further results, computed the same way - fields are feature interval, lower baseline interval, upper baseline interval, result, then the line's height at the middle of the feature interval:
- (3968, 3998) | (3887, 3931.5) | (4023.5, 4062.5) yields 6.5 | 19.3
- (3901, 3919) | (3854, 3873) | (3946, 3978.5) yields -4.4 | 15.1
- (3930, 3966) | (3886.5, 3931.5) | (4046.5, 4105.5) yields 5.7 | 17.4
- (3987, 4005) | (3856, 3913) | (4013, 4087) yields 0.1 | 19.5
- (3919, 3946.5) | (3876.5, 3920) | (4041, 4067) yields 3.0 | 17.2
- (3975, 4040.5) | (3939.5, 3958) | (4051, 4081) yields -4.4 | 18.8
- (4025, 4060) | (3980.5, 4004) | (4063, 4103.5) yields -3.5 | 19.4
